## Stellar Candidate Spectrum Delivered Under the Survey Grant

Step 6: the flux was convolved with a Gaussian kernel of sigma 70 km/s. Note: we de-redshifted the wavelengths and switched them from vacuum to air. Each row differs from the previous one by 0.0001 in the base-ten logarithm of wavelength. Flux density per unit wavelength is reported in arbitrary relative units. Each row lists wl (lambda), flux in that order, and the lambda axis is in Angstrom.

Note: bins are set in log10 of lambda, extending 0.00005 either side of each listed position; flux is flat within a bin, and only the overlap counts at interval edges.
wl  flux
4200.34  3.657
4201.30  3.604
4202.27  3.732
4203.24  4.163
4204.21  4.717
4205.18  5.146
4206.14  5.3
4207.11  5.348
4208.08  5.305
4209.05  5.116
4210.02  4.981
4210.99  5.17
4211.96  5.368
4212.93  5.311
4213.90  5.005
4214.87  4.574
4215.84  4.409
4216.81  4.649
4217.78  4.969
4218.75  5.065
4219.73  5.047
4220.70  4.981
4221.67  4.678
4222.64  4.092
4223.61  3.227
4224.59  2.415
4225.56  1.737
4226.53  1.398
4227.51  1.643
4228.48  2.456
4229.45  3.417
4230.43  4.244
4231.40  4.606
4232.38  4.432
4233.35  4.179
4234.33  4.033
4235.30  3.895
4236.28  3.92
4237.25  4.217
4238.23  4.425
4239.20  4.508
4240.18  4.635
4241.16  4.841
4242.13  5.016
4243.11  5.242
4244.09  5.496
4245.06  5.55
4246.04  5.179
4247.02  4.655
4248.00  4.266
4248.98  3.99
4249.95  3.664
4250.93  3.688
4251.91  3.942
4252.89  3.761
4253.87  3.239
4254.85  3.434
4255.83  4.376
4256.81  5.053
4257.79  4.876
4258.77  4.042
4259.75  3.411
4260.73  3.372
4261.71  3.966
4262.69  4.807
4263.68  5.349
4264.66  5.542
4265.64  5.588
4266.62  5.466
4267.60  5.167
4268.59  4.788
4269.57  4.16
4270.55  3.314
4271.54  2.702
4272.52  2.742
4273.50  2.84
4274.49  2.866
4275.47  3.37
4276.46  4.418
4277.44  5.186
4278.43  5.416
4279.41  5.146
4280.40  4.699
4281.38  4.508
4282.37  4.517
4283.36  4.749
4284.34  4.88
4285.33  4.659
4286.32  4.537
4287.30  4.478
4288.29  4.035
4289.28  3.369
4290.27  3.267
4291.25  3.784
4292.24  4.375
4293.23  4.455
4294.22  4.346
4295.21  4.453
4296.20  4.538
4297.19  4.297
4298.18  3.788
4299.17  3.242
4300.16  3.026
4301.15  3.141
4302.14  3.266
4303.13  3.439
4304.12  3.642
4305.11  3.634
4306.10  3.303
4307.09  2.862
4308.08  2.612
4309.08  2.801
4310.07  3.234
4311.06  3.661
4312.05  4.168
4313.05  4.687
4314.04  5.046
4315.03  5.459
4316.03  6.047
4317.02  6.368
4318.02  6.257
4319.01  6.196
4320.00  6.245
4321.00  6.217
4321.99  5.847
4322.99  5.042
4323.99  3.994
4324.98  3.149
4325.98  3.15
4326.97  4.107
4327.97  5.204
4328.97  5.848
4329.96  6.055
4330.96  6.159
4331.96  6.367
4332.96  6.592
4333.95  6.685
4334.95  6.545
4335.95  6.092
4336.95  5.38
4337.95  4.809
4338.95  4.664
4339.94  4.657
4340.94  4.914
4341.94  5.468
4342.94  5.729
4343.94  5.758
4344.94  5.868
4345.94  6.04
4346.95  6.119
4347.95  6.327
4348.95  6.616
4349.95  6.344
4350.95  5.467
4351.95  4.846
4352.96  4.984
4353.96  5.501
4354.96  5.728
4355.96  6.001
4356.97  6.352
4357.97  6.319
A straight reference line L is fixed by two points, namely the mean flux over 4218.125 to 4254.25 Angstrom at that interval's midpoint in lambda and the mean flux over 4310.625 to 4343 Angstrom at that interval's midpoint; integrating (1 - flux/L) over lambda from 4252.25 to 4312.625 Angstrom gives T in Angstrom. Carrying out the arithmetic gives 8.42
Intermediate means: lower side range 4.05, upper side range 5.36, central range 4.03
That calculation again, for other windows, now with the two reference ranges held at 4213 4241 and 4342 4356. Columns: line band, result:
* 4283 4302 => 3.4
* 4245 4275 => 2.0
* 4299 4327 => 5.3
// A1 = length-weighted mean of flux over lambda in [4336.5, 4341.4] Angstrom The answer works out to 4.89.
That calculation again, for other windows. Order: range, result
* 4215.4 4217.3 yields 4.54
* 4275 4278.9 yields 4.59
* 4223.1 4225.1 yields 2.82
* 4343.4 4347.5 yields 5.94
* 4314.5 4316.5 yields 5.73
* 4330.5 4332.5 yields 6.26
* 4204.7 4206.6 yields 5.25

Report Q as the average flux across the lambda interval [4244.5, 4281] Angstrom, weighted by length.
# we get 4.28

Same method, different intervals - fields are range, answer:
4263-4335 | 4.5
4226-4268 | 4.25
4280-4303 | 4.09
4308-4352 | 5.34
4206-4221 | 5.03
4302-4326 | 4.46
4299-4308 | 3.26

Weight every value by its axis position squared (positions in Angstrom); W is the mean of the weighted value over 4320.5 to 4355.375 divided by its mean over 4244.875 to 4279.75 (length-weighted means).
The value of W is 1.3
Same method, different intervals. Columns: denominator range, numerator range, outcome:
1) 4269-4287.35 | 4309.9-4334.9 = 1.30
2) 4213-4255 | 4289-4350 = 1.22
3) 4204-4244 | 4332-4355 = 1.39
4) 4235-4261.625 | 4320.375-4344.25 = 1.29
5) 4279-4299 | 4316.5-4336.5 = 1.32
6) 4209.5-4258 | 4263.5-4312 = 0.97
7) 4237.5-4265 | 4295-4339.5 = 1.10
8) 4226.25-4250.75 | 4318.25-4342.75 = 1.35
